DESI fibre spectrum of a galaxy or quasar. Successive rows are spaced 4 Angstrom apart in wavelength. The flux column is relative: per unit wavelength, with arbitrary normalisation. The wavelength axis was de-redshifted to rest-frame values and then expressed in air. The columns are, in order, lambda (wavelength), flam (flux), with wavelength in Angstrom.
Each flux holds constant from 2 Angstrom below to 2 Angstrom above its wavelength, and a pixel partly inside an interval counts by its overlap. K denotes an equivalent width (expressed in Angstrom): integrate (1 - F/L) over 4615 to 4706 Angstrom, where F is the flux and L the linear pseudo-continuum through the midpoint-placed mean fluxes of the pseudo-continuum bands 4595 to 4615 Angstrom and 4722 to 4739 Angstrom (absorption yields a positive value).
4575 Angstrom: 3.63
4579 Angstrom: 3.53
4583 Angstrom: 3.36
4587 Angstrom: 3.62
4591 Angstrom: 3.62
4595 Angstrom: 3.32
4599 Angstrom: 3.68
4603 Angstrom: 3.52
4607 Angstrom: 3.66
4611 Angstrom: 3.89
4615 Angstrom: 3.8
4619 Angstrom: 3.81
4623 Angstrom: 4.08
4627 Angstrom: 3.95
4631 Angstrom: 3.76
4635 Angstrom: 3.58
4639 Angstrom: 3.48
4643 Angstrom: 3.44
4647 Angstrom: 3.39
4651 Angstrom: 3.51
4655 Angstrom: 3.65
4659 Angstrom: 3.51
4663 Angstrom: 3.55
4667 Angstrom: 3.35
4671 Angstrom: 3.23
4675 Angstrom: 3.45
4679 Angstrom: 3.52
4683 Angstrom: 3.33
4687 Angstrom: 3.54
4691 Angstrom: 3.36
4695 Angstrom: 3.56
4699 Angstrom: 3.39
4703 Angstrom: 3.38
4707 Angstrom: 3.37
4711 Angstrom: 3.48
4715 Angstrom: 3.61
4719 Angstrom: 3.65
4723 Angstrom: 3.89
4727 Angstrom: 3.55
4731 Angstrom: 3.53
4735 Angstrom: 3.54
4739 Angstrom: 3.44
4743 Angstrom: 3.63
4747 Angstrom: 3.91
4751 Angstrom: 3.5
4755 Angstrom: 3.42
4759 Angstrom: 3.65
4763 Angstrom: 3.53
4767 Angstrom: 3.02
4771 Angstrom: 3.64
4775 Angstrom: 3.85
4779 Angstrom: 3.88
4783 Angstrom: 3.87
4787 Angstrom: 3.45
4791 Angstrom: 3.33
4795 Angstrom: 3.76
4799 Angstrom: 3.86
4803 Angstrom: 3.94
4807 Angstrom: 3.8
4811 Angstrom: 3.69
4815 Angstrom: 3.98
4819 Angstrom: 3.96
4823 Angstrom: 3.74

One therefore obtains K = 2.2 Angstrom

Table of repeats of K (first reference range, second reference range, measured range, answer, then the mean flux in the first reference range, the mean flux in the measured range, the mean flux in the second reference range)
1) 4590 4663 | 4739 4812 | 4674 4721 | 2.25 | 3.64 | 3.47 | 3.65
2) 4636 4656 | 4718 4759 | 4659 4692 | 0.97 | 3.49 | 3.42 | 3.61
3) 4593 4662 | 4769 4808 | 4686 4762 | 3.16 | 3.65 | 3.55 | 3.74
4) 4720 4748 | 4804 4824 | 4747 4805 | 1.74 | 3.63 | 3.63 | 3.84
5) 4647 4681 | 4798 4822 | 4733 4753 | 0.43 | 3.47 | 3.6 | 3.87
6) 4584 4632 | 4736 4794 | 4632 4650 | 0.97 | 3.72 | 3.49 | 3.58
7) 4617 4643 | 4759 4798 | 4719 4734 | 0.03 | 3.75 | 3.65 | 3.6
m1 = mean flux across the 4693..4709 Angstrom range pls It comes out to 3.42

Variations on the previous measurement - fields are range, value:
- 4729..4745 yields 3.53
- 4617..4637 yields 3.84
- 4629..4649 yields 3.53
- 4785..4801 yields 3.6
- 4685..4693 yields 3.45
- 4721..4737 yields 3.63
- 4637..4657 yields 3.49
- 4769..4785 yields 3.81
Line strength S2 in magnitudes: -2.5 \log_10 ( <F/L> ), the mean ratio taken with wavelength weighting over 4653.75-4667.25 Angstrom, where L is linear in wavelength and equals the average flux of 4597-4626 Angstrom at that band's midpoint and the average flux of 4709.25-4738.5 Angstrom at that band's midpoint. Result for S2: 0.05 mag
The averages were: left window 3.78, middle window 3.53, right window 3.6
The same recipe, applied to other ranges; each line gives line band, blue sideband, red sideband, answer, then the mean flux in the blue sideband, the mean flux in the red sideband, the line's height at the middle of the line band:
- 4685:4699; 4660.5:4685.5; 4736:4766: -0.008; 3.41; 3.56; 3.45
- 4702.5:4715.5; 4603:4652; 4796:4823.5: 0.094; 3.69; 3.86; 3.77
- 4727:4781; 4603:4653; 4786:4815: 0.039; 3.69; 3.72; 3.71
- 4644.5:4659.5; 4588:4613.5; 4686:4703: 0.004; 3.62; 3.45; 3.53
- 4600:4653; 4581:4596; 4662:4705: -0.067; 3.49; 3.42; 3.46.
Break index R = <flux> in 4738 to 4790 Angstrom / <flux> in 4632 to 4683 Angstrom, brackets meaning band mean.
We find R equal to 1.0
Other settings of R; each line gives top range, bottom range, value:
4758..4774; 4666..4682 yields 1.03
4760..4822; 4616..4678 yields 1.03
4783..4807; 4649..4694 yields 1.07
